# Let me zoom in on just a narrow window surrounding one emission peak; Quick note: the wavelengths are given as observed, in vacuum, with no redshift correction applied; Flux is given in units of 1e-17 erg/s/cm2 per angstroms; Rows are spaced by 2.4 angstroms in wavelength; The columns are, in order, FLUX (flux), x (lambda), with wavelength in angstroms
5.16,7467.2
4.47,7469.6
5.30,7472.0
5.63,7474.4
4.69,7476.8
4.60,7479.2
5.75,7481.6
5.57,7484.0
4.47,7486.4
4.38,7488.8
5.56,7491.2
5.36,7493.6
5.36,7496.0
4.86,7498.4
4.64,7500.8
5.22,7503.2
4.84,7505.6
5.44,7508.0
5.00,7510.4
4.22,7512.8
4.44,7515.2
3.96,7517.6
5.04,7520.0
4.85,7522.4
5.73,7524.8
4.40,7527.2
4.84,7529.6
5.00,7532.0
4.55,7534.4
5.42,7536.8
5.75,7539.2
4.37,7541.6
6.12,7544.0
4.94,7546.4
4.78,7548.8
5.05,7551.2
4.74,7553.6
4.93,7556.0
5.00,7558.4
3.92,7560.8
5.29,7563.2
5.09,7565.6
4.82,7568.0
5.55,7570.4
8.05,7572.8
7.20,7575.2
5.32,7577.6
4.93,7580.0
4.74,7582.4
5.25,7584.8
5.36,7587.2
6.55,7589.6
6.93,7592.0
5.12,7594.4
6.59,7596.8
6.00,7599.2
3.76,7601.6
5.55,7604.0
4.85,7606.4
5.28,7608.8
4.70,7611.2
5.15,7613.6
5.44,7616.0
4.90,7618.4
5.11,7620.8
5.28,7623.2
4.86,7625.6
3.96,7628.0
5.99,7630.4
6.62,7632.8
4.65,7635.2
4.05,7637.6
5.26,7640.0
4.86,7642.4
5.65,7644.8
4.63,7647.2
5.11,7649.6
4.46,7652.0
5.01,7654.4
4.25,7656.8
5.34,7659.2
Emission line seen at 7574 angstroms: [S II] 6716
